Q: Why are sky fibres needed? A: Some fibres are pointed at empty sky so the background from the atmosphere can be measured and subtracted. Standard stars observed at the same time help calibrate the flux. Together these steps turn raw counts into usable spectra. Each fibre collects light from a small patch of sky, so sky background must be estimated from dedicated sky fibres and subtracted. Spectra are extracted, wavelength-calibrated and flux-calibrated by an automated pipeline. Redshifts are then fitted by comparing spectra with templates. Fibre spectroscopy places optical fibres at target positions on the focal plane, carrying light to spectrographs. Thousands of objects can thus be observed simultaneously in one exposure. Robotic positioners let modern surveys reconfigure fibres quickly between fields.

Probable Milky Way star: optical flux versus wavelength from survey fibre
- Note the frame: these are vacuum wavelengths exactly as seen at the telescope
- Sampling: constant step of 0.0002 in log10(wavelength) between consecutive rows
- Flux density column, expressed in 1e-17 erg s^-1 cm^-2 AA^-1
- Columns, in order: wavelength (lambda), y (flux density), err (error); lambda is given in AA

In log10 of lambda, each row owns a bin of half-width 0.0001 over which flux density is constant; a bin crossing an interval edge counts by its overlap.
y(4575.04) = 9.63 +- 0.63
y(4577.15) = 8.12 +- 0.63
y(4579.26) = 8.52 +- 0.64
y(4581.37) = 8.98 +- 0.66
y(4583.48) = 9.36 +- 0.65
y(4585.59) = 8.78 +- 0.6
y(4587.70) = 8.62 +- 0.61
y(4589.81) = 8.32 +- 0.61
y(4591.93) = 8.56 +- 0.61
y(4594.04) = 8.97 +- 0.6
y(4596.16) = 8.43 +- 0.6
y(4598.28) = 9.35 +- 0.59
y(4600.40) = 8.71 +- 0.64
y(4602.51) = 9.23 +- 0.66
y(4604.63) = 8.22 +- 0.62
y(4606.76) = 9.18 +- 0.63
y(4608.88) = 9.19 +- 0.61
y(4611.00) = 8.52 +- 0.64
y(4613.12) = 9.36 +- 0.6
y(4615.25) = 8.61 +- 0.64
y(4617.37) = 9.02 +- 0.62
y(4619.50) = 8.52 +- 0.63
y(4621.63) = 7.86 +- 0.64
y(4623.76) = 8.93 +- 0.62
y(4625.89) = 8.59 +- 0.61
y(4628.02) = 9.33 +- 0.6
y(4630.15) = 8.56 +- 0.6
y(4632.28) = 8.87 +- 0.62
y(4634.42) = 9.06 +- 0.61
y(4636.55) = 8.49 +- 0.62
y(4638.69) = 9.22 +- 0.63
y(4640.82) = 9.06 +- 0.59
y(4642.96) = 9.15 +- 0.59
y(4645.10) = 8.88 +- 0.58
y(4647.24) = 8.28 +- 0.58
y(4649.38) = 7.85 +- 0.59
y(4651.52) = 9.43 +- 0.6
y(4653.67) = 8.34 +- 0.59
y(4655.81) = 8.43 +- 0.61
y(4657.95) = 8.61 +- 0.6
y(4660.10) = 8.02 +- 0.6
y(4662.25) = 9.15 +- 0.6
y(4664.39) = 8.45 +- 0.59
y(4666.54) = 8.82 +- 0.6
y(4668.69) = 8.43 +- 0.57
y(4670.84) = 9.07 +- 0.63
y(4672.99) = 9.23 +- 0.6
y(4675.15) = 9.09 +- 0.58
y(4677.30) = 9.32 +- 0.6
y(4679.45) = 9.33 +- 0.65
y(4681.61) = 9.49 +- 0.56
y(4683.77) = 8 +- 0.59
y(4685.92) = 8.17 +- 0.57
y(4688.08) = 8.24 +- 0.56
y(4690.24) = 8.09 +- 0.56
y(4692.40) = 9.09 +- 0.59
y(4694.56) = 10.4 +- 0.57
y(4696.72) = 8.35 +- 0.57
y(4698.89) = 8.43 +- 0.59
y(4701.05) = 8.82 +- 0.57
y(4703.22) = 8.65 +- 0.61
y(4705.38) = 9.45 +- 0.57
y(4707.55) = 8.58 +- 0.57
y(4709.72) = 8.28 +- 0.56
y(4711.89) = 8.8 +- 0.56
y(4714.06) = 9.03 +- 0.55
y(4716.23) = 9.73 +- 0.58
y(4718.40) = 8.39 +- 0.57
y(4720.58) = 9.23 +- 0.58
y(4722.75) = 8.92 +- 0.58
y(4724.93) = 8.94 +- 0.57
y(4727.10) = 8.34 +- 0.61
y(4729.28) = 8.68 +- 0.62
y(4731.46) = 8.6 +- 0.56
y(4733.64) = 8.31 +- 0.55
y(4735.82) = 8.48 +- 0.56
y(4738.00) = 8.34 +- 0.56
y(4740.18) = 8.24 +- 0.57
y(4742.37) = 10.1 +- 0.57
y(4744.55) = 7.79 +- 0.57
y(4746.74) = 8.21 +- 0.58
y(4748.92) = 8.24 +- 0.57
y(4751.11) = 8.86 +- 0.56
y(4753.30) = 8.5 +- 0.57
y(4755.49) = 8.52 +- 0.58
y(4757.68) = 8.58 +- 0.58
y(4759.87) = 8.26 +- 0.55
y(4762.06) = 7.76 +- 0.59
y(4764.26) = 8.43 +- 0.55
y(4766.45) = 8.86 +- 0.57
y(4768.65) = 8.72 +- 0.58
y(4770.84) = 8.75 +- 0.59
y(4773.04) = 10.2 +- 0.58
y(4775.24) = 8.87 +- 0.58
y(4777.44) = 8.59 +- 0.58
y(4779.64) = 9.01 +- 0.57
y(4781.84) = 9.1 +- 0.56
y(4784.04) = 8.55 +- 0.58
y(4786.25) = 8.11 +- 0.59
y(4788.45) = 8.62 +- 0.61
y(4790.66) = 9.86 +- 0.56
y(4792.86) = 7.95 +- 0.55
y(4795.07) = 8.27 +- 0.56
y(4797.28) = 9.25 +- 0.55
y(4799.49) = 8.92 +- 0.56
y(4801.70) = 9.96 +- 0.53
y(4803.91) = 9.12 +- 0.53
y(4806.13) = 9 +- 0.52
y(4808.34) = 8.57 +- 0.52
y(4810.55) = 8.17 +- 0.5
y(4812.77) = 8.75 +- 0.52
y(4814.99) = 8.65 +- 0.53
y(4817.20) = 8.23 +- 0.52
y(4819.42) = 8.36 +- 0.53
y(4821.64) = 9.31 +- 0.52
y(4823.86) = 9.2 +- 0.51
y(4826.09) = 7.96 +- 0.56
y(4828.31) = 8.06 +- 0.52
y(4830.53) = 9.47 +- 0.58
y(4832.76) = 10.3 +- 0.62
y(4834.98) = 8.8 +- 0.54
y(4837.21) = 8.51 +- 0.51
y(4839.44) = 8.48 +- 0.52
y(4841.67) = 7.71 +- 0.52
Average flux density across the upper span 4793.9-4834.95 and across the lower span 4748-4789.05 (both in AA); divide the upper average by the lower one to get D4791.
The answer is 1.02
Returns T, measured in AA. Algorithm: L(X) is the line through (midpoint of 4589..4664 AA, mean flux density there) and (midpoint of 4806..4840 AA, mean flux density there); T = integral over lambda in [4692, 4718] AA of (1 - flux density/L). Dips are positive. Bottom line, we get -0.6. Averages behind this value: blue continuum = 8.75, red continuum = 8.74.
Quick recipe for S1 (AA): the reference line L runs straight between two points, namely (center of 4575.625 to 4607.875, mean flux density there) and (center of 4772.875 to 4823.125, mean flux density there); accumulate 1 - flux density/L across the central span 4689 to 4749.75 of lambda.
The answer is 0.5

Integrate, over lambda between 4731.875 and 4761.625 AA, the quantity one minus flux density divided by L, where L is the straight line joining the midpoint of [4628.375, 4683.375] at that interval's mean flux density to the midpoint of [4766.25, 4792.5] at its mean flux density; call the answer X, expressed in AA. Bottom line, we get 1.4 AA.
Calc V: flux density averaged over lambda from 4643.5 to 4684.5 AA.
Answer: 8.76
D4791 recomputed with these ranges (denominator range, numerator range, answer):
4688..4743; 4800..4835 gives 1.01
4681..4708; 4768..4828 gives 1.01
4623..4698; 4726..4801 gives 0.98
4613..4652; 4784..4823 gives 1.00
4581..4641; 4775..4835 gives 1.00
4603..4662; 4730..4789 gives 0.99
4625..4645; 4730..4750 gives 0.95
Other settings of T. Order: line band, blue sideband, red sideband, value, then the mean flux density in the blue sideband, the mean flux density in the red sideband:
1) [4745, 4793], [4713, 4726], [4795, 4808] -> 2.2 AA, 9.04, 9.12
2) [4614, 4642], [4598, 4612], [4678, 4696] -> 0.3 AA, 8.89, 8.85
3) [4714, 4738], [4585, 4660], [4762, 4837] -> 0.1 AA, 8.75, 8.83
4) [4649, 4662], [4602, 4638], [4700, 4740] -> 0.4 AA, 8.79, 8.74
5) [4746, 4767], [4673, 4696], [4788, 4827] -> 1.0 AA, 8.93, 8.79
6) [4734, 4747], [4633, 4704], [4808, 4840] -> 0.3 AA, 8.77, 8.73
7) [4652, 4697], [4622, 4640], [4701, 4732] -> 0.3 AA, 8.85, 8.83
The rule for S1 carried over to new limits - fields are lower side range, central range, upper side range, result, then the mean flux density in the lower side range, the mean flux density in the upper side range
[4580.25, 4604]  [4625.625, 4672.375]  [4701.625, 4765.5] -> 0.1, 8.84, 8.63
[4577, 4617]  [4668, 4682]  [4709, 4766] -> -0.7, 8.81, 8.6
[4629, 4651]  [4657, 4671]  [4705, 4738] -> 0.2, 8.76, 8.75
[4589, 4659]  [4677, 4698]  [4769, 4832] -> -0.1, 8.76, 8.82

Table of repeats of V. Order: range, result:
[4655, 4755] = 8.73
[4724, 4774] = 8.59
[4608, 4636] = 8.79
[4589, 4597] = 8.58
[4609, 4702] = 8.77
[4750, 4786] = 8.71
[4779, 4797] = 8.7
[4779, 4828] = 8.76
